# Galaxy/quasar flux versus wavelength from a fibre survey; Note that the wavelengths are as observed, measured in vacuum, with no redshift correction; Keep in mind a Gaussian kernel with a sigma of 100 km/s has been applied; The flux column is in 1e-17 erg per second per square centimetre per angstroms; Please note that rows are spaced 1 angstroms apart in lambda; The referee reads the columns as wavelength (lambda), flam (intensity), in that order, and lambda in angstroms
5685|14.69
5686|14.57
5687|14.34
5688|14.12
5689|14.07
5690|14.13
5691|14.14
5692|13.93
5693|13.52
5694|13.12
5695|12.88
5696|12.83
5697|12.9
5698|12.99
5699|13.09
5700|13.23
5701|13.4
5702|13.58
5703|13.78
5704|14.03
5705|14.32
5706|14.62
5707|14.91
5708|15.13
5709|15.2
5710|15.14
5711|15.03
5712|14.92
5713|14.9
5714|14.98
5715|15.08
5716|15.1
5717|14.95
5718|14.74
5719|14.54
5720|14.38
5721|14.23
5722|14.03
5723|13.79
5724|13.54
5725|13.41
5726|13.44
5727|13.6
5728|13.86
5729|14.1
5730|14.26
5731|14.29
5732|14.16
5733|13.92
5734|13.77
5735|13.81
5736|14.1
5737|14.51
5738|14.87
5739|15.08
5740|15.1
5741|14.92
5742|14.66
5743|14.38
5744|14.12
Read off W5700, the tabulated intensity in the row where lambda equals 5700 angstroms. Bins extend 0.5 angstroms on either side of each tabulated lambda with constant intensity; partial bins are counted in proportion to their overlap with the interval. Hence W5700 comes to 13.23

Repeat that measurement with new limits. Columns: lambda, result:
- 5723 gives 13.79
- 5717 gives 14.95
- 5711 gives 15.03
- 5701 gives 13.4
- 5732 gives 14.16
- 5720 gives 14.38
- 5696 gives 12.83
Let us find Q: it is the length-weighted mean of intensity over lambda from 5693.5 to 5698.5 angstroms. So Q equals 12.9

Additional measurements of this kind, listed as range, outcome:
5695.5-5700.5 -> 13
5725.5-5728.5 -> 13.6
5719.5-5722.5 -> 14.2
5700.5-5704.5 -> 13.7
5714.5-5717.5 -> 15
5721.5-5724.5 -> 13.8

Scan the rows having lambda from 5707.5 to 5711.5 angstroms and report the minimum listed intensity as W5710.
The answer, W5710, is 15.03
